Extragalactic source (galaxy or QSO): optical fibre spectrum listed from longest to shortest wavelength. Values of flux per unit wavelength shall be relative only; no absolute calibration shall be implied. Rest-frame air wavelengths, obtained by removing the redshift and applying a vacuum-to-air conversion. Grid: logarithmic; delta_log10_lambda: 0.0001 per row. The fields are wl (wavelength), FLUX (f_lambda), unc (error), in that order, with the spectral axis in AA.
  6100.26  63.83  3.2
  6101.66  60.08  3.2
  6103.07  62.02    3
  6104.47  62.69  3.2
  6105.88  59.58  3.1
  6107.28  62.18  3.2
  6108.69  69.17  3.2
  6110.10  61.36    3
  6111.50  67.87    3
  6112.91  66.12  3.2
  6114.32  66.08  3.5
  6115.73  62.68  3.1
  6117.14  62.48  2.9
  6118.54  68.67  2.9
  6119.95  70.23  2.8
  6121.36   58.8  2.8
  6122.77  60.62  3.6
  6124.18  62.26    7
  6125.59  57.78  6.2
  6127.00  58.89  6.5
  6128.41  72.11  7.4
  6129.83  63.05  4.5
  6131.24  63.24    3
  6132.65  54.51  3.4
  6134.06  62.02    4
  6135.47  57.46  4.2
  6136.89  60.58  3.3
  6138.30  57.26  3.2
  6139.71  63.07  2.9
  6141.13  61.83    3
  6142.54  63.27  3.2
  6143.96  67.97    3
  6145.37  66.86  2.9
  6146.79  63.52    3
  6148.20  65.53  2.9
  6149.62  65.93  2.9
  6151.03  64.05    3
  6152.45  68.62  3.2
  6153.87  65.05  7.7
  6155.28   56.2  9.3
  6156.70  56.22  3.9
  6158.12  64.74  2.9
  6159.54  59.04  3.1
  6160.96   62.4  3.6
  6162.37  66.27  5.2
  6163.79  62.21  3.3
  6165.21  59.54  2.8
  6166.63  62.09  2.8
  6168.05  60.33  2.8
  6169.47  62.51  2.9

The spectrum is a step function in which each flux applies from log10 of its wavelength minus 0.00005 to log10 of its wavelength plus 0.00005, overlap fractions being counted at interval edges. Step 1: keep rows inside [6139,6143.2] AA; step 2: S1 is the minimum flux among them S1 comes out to 61.83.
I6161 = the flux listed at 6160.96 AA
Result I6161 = 62.4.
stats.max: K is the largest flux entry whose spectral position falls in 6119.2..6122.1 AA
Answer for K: 70.23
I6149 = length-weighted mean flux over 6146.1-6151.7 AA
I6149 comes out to 64.9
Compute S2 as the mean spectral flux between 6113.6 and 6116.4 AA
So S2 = 64.3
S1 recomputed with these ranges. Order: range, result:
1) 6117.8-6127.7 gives 57.78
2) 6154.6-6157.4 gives 56.2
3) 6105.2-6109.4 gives 59.58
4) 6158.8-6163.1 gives 59.04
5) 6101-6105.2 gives 60.08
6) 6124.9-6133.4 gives 54.51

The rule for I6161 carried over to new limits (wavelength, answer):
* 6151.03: 64.05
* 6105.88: 59.58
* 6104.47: 62.69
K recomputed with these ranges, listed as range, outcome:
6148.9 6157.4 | 68.62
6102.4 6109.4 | 69.17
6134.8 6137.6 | 60.58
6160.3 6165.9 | 66.27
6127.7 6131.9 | 72.11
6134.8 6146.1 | 67.97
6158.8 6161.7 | 62.4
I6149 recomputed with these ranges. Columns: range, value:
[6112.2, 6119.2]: 65.2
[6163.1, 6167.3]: 61.3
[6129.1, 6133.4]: 60.3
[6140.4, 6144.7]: 64.3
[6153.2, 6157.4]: 59.2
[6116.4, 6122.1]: 65.1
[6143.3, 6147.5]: 66.2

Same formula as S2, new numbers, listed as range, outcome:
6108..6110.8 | 65.3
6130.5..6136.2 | 59.3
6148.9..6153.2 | 66.1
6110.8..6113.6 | 67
